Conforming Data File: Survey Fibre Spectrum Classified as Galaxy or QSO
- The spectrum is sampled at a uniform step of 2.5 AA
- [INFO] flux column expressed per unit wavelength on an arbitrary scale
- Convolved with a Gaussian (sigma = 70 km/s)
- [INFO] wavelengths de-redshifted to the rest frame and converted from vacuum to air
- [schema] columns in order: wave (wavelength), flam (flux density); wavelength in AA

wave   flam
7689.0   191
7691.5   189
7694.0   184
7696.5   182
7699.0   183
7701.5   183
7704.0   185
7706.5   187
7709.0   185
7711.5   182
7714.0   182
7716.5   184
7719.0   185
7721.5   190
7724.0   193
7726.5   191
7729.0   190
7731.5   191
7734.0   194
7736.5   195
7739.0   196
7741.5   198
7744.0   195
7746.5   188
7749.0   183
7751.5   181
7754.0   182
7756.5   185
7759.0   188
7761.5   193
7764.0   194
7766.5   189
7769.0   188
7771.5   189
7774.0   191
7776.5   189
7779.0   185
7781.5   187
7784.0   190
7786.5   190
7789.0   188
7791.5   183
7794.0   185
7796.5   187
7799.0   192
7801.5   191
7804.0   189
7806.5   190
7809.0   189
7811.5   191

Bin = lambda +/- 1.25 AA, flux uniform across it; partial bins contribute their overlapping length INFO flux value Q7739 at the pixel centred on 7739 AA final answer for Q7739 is 196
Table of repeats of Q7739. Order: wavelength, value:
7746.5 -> 188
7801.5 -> 191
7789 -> 188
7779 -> 185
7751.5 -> 181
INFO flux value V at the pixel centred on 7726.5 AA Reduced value 191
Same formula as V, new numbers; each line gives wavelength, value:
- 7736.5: 195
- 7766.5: 189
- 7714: 182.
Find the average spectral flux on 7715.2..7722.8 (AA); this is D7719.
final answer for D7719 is 186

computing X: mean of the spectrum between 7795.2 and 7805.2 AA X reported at 190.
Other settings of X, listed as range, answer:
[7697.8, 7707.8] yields 185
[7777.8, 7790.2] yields 188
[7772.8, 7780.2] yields 188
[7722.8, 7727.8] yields 192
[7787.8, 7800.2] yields 187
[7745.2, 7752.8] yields 184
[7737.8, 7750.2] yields 192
